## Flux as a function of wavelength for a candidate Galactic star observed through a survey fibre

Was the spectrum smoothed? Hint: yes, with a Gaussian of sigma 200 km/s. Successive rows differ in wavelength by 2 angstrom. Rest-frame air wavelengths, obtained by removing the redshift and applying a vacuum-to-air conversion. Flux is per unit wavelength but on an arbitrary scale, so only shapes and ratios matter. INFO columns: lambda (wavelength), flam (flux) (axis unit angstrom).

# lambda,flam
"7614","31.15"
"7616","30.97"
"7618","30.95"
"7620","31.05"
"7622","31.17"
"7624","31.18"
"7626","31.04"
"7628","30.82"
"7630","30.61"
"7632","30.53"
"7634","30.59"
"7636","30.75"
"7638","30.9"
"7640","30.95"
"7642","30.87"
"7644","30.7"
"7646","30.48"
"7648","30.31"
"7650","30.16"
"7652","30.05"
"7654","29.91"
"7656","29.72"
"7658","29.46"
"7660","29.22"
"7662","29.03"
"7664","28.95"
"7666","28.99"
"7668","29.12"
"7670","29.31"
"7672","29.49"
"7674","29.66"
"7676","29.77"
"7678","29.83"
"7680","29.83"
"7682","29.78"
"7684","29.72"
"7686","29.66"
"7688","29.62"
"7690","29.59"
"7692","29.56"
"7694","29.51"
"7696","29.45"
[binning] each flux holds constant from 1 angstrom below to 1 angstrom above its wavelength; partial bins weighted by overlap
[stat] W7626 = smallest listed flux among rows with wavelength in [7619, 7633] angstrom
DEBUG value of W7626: 30.53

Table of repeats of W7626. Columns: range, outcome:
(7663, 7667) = 28.95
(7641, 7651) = 30.16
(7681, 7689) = 29.62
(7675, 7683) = 29.77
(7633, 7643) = 30.59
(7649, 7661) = 29.22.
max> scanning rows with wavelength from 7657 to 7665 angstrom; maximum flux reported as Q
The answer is 29.46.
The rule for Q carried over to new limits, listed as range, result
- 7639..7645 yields 30.95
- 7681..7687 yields 29.78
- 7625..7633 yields 31.04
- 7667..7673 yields 29.49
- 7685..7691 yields 29.66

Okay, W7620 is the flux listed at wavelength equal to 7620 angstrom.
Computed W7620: 31.05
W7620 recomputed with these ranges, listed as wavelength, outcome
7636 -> 30.75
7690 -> 29.59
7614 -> 31.15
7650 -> 30.16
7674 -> 29.66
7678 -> 29.83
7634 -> 30.59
